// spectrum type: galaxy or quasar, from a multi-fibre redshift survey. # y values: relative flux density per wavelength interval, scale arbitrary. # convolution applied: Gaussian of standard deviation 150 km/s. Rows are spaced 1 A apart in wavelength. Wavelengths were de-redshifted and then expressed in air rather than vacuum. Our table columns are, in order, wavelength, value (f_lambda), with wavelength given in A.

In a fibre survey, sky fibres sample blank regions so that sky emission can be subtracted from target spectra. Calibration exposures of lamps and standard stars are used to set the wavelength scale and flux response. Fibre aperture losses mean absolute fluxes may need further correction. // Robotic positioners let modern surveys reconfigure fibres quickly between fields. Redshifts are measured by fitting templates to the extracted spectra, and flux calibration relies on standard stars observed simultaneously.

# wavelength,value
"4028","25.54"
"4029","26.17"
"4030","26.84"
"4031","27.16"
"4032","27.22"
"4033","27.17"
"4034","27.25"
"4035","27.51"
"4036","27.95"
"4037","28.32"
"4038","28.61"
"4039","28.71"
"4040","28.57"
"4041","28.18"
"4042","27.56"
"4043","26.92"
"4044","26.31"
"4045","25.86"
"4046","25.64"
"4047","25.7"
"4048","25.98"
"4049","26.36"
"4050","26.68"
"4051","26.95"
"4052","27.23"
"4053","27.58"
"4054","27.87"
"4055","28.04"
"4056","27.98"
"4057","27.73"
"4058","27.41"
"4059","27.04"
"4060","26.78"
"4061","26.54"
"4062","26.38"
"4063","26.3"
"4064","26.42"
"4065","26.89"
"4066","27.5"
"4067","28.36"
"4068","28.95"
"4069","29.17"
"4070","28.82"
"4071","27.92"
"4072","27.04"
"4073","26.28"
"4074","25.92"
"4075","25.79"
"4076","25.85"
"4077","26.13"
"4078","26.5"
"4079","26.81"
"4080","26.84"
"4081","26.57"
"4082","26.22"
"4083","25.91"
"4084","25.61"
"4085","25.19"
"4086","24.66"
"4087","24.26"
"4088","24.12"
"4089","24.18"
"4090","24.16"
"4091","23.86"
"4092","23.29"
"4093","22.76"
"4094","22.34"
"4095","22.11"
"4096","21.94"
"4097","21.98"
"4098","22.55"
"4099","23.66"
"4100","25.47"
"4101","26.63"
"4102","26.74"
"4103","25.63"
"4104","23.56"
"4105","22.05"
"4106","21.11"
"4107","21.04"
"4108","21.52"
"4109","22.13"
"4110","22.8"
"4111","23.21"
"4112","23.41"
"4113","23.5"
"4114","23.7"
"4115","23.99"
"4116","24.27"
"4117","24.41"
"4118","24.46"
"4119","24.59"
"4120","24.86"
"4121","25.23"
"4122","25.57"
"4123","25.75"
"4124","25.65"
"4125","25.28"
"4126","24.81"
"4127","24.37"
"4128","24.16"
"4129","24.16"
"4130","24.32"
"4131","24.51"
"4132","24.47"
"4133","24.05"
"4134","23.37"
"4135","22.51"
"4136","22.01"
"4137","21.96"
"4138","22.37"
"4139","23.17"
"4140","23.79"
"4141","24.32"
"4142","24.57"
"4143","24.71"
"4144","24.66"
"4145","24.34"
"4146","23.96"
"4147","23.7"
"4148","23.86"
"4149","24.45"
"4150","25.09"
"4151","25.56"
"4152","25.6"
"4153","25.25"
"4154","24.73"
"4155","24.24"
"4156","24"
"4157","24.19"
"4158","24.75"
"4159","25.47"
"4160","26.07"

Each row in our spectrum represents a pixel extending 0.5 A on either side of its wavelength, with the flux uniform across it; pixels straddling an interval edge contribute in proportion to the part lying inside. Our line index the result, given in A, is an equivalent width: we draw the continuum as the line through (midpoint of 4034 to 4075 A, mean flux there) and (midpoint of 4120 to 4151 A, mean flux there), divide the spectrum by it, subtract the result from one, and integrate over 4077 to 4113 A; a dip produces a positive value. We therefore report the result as 2.4 A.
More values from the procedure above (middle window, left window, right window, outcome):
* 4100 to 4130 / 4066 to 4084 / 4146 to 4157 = 1.9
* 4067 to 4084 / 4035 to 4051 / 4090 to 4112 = -1.4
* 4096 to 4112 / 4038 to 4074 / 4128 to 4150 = 1.2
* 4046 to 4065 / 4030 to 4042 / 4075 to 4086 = 0.1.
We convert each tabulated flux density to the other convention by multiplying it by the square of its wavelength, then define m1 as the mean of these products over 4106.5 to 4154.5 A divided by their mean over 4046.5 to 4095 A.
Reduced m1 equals 0.94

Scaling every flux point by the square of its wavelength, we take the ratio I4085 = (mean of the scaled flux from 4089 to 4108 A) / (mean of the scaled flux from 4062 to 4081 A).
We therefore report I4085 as 0.87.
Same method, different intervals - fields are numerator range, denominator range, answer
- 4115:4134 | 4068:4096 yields 0.99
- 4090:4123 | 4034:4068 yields 0.89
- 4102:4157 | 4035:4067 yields 0.92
